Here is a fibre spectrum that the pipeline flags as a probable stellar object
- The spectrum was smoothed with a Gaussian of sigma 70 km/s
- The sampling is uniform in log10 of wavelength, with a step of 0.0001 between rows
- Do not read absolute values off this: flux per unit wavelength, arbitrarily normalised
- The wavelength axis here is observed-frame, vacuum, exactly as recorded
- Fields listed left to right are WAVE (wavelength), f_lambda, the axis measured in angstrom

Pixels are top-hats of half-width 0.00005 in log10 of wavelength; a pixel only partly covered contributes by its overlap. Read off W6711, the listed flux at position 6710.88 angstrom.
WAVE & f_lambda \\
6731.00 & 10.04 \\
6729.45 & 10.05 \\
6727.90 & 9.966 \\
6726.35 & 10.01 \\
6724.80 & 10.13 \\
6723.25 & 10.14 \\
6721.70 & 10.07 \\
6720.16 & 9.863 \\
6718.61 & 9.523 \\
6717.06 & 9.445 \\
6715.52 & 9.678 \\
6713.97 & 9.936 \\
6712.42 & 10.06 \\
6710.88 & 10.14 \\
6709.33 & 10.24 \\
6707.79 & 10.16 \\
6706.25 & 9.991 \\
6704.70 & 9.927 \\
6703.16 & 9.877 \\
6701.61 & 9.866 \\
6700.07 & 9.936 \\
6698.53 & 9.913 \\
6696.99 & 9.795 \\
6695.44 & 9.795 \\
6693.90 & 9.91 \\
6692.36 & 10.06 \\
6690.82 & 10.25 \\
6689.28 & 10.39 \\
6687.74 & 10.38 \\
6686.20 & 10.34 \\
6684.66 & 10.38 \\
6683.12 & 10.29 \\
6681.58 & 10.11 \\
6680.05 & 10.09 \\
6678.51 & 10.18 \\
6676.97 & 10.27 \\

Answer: 10.14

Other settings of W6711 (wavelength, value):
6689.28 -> 10.39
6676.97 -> 10.27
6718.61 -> 9.523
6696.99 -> 9.795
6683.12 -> 10.29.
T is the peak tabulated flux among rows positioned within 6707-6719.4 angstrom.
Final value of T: 10.24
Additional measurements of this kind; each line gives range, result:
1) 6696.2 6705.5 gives 9.936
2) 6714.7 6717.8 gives 9.678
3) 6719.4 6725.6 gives 10.14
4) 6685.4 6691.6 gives 10.39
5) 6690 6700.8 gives 10.25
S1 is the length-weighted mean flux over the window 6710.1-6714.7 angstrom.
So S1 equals 10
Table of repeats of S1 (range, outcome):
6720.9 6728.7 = 10.1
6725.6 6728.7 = 9.98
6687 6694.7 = 10.2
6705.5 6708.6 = 10.1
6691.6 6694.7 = 9.99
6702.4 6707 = 9.93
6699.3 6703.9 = 9.89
